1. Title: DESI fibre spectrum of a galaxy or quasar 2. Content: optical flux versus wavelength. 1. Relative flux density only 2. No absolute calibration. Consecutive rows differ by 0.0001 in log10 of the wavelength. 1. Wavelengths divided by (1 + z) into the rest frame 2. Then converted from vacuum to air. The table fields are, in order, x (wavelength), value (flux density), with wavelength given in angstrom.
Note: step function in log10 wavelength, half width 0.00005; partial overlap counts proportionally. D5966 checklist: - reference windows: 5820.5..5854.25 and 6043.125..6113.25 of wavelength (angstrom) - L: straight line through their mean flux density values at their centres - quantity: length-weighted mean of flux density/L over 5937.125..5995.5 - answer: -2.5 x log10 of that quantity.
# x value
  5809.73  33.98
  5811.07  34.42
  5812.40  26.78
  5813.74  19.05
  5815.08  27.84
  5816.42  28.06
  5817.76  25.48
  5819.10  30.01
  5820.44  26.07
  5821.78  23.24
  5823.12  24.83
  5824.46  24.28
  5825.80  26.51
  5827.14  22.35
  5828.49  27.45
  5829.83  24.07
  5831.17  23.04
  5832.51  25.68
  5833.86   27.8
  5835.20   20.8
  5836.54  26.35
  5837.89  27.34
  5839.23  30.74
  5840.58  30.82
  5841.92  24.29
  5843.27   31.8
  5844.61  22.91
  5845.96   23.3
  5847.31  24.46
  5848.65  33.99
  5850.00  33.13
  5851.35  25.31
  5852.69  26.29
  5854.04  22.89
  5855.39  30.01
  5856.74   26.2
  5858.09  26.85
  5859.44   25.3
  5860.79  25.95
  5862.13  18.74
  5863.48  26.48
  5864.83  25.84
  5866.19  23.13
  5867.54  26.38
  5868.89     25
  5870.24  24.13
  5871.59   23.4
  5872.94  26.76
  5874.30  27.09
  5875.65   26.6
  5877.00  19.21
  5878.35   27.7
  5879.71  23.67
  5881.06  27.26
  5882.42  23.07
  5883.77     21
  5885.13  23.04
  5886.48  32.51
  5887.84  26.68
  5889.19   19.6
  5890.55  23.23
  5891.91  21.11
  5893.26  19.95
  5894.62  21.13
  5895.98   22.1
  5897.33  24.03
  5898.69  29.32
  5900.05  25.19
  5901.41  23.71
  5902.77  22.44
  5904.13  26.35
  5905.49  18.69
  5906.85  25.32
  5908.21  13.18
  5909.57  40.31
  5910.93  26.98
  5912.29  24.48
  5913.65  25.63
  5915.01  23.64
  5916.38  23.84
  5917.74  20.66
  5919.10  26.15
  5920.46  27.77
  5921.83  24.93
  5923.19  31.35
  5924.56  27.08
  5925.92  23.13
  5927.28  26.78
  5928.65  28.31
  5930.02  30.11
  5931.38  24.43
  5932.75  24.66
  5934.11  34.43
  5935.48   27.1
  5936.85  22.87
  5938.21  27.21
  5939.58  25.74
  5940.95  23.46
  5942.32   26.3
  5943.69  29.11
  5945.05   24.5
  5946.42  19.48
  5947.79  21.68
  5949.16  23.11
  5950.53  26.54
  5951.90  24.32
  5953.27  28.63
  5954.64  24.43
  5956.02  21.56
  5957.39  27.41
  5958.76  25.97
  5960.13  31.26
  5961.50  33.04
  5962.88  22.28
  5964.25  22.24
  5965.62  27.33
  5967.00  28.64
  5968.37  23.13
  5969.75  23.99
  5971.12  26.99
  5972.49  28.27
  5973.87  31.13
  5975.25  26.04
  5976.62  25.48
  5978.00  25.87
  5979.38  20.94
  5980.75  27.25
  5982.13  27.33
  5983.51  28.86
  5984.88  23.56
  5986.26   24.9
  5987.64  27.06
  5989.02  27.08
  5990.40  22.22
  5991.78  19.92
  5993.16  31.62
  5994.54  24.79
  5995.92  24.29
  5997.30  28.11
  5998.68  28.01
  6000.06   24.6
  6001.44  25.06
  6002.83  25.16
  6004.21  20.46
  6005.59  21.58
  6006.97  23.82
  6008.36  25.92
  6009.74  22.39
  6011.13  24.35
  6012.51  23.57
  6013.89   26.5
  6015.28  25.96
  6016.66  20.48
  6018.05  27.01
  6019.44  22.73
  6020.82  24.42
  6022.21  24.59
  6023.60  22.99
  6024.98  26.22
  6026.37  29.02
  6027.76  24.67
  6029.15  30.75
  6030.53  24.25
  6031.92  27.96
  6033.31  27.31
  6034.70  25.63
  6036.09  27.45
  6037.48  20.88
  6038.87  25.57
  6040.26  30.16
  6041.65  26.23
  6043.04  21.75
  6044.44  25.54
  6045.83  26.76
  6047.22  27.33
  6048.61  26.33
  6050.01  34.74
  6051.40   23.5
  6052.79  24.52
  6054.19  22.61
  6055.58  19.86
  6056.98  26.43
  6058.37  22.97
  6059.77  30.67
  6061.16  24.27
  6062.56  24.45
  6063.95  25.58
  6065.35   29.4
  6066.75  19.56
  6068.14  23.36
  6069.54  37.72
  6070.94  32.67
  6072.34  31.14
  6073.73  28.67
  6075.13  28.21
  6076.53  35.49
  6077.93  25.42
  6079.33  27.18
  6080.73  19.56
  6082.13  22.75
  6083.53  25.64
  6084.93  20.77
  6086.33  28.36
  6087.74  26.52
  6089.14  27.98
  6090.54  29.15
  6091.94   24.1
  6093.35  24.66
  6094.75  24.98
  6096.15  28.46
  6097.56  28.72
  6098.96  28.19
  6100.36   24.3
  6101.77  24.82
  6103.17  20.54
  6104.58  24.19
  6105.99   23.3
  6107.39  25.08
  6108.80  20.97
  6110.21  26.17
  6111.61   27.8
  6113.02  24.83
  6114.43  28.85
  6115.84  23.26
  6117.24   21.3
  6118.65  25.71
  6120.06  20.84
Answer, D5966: 0.02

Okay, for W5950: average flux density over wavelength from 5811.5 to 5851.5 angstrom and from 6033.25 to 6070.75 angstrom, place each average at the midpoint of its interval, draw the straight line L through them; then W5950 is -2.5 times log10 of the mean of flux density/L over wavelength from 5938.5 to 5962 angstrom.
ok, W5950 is 0.02 mag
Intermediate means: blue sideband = 26.3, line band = 25.6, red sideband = 26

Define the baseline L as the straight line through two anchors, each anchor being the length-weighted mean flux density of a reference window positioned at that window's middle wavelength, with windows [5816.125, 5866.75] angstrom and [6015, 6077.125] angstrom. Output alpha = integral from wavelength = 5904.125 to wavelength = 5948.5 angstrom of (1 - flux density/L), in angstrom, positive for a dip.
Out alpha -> 1.01 angstrom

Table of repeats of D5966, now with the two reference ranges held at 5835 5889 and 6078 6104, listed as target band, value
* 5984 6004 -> 0.01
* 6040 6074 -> -0.05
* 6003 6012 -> 0.10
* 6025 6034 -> -0.07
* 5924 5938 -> -0.05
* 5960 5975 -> -0.05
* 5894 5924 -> 0.04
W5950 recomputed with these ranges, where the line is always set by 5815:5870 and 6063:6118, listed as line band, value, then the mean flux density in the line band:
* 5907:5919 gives 0.050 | 24.9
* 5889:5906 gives 0.139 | 23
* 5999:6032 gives 0.059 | 24.7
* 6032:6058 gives 0.017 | 25.7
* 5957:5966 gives -0.039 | 27.1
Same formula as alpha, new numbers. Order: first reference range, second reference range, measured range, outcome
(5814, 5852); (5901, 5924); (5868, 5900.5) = 1.6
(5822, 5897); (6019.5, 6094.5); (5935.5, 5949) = 0.6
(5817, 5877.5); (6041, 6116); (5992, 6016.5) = 1.1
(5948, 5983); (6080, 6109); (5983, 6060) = 0.8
